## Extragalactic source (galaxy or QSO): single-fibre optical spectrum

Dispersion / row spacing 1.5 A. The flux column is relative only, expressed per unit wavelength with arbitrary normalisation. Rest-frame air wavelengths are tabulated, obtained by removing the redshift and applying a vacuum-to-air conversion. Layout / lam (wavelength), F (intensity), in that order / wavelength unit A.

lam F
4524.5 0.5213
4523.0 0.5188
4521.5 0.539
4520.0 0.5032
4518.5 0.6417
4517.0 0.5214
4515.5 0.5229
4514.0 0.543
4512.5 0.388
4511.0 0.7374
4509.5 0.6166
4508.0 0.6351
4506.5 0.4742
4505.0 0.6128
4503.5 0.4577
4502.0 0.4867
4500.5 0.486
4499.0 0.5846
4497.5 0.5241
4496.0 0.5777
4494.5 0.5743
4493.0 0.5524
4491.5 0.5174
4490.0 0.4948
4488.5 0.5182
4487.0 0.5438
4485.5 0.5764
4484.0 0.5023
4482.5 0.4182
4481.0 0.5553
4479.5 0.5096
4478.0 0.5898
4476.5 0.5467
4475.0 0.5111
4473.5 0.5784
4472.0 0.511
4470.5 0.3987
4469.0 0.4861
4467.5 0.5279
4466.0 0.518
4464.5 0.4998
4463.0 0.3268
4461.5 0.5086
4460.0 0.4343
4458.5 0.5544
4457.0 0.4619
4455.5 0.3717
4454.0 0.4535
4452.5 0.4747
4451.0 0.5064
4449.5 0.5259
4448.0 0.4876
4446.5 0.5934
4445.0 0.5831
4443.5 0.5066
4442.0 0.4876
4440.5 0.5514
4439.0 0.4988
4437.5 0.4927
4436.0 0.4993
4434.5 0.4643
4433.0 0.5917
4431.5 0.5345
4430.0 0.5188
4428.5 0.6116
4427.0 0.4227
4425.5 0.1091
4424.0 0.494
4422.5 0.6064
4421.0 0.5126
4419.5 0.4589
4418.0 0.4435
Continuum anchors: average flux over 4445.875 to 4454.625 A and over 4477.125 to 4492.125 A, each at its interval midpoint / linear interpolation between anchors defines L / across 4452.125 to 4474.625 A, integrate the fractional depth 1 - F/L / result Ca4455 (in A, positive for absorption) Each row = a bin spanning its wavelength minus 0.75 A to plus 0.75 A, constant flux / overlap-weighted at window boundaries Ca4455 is 1.69 A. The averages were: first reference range 0.506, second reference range 0.523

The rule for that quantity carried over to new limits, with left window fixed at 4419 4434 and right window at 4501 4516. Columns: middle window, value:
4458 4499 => 0.8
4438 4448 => -0.7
